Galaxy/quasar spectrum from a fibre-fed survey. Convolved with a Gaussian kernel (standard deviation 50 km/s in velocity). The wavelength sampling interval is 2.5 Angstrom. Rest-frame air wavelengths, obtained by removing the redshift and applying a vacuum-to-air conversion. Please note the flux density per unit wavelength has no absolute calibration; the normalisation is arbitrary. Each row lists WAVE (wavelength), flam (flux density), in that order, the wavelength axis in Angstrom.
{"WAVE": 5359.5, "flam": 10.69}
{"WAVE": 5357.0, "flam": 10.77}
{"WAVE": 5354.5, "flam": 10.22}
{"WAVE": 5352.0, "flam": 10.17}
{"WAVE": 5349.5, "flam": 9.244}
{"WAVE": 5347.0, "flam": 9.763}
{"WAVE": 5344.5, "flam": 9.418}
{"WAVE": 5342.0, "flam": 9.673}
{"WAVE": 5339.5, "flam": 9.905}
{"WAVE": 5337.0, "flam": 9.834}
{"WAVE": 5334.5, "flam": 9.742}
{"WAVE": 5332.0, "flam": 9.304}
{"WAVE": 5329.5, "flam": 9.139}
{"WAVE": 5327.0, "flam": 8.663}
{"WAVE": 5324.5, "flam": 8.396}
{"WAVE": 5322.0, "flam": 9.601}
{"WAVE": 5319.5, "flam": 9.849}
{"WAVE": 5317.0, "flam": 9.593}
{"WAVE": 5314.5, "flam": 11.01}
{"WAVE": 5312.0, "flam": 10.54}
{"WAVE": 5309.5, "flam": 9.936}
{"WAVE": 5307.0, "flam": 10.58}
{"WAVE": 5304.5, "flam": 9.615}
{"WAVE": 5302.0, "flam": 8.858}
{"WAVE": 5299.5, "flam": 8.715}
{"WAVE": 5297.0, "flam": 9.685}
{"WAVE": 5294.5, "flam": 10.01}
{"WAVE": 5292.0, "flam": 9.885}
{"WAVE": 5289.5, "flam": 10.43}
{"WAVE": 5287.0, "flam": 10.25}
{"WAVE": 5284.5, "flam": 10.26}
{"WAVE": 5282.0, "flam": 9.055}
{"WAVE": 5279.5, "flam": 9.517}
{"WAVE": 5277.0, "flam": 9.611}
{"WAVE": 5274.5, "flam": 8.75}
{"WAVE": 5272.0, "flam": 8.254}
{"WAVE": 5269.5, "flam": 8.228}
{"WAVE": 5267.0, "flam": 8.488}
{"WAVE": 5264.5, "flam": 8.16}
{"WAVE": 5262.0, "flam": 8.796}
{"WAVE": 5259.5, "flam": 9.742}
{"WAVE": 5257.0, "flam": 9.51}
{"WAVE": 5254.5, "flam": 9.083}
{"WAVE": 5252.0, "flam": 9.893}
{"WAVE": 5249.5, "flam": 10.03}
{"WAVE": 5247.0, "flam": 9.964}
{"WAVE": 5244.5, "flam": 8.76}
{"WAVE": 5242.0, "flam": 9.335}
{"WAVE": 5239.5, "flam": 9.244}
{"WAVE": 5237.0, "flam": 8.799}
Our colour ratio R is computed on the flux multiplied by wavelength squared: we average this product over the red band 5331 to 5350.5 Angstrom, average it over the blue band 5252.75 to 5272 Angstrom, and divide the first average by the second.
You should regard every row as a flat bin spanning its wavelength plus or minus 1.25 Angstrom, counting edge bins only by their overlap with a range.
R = 1.1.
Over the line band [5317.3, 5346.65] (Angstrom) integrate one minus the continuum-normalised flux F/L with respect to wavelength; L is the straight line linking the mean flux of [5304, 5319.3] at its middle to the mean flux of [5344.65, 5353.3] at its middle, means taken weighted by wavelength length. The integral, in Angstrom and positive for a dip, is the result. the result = 1.5 Angstrom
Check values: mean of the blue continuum 10.2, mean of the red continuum 9.69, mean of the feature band 9.43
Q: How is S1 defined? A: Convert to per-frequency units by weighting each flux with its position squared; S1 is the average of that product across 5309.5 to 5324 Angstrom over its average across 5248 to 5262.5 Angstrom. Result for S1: 1.07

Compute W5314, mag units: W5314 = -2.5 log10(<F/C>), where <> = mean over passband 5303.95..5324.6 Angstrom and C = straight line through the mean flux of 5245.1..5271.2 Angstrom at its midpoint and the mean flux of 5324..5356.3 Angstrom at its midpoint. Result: -0.06 mag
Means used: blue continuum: 9.16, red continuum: 9.55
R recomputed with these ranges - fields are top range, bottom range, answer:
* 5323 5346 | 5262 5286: 1.07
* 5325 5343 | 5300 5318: 0.95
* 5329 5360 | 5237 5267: 1.10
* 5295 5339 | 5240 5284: 1.07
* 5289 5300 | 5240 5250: 1.05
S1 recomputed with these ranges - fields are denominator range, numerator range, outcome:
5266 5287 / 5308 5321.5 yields 1.13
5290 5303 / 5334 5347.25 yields 1.04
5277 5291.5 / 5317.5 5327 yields 0.95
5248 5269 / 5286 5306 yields 1.07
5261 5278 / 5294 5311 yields 1.13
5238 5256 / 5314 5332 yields 1.02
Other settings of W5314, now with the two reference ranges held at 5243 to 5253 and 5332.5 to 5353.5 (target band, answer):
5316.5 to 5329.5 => 0.06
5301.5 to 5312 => -0.02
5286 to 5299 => -0.03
